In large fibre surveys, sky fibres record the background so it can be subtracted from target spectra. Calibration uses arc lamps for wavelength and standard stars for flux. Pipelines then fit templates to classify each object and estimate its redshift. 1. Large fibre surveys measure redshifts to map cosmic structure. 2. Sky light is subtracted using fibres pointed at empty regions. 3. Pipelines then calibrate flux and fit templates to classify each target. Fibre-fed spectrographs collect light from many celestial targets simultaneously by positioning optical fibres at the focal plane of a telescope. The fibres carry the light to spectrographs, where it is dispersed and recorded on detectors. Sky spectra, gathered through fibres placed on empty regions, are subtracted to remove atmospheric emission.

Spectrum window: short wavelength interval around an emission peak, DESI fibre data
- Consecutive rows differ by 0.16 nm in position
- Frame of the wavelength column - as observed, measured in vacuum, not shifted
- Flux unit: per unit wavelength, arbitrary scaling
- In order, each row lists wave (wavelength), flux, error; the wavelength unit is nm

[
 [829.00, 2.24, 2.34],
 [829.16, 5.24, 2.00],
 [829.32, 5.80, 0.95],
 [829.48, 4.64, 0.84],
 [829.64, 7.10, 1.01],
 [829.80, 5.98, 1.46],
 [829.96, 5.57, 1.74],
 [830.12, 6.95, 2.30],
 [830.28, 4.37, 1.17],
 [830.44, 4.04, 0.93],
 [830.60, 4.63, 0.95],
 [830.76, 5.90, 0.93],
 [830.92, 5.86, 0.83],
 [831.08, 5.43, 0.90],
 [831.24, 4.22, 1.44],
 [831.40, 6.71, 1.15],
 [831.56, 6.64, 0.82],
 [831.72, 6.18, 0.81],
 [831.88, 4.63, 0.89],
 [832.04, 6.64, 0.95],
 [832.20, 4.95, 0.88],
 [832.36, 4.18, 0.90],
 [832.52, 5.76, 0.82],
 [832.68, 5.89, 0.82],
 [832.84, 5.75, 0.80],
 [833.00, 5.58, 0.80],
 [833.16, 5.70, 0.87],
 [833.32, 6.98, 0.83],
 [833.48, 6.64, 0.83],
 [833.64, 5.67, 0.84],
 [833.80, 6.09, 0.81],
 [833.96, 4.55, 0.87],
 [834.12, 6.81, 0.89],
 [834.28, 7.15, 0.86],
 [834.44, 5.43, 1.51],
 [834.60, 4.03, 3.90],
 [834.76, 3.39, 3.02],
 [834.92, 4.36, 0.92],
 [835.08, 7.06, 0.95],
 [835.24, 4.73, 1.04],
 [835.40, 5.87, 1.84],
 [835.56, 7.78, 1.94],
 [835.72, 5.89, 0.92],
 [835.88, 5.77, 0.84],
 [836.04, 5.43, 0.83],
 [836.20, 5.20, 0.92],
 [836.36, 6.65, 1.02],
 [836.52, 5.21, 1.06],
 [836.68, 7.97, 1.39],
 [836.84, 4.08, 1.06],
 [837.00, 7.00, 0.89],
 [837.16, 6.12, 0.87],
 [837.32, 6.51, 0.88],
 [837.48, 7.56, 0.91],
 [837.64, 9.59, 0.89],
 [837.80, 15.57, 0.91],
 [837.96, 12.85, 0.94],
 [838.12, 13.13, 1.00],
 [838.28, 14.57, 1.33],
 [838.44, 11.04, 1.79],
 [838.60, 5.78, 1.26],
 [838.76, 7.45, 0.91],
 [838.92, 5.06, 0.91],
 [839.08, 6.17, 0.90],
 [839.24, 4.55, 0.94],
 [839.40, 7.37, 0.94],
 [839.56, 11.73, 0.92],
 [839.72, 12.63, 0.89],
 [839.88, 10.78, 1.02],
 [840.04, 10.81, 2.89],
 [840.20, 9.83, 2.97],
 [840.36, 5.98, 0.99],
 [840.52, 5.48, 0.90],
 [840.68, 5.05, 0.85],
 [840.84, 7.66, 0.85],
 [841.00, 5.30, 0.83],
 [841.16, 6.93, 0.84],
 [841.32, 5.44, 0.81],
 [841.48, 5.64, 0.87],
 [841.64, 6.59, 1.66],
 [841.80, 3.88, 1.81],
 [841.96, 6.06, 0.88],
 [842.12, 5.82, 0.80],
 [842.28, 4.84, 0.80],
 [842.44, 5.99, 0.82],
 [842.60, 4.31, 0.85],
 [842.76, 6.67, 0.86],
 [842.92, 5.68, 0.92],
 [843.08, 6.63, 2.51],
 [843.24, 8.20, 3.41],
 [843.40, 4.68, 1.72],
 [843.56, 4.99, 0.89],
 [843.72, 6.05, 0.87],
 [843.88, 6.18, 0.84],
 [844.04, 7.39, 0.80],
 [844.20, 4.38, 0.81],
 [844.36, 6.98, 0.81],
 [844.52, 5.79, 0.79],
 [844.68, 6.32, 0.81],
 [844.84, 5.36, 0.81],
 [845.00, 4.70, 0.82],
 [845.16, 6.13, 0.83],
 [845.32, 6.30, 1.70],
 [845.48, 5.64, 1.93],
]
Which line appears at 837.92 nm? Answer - [S II]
